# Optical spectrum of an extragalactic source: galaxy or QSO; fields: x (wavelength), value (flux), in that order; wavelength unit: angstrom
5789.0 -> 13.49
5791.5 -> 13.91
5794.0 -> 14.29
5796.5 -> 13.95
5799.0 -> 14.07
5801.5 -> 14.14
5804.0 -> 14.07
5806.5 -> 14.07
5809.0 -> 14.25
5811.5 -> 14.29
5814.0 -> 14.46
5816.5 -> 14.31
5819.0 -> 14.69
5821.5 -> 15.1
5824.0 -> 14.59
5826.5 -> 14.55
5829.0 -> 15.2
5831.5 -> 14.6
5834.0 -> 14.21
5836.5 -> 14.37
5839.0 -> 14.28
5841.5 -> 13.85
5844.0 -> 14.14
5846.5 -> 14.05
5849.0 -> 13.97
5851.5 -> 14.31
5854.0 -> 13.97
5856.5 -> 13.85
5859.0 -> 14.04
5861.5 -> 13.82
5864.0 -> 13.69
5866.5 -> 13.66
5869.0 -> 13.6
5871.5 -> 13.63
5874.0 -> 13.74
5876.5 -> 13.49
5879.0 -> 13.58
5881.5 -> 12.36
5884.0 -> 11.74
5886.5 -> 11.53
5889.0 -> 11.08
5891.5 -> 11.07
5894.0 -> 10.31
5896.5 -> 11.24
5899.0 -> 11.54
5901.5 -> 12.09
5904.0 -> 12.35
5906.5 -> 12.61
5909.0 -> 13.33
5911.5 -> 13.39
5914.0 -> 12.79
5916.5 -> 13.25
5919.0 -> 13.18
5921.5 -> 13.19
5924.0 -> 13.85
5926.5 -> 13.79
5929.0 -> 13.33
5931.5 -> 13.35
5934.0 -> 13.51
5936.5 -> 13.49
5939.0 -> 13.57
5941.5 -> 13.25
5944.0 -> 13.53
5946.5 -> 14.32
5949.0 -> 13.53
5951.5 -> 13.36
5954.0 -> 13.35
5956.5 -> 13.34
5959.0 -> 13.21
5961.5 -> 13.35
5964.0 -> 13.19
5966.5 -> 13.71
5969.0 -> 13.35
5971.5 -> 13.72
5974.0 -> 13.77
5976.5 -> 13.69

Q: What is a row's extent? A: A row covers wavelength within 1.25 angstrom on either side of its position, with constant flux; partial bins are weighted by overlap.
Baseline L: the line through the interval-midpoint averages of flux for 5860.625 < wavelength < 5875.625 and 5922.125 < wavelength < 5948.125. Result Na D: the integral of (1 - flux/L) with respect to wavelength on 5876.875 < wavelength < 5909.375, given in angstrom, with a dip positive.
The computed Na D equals 4.1 angstrom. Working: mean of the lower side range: 13.7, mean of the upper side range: 13.6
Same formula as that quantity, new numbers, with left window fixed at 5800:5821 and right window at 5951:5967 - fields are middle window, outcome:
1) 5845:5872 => 0.23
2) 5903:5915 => 0.67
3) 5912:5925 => 0.34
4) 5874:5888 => 1.25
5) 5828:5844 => -0.27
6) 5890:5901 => 2.11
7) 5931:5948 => -0.14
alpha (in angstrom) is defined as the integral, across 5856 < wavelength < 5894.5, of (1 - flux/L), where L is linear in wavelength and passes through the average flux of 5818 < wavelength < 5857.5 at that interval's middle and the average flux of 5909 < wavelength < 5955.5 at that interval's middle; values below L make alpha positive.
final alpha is 3.2 angstrom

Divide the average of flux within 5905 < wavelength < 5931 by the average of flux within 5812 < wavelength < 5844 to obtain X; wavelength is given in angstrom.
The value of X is 0.91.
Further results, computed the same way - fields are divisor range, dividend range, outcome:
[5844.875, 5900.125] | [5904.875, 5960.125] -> 1.03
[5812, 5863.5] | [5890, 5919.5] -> 0.85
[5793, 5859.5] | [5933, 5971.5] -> 0.94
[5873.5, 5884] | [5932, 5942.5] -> 1.03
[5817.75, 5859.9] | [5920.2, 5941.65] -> 0.94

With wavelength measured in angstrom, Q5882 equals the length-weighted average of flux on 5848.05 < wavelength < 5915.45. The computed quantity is 12.8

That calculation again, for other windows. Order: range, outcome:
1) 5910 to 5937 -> 13.4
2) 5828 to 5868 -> 14.1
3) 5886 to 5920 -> 12.1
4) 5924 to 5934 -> 13.5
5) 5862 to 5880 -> 13.6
